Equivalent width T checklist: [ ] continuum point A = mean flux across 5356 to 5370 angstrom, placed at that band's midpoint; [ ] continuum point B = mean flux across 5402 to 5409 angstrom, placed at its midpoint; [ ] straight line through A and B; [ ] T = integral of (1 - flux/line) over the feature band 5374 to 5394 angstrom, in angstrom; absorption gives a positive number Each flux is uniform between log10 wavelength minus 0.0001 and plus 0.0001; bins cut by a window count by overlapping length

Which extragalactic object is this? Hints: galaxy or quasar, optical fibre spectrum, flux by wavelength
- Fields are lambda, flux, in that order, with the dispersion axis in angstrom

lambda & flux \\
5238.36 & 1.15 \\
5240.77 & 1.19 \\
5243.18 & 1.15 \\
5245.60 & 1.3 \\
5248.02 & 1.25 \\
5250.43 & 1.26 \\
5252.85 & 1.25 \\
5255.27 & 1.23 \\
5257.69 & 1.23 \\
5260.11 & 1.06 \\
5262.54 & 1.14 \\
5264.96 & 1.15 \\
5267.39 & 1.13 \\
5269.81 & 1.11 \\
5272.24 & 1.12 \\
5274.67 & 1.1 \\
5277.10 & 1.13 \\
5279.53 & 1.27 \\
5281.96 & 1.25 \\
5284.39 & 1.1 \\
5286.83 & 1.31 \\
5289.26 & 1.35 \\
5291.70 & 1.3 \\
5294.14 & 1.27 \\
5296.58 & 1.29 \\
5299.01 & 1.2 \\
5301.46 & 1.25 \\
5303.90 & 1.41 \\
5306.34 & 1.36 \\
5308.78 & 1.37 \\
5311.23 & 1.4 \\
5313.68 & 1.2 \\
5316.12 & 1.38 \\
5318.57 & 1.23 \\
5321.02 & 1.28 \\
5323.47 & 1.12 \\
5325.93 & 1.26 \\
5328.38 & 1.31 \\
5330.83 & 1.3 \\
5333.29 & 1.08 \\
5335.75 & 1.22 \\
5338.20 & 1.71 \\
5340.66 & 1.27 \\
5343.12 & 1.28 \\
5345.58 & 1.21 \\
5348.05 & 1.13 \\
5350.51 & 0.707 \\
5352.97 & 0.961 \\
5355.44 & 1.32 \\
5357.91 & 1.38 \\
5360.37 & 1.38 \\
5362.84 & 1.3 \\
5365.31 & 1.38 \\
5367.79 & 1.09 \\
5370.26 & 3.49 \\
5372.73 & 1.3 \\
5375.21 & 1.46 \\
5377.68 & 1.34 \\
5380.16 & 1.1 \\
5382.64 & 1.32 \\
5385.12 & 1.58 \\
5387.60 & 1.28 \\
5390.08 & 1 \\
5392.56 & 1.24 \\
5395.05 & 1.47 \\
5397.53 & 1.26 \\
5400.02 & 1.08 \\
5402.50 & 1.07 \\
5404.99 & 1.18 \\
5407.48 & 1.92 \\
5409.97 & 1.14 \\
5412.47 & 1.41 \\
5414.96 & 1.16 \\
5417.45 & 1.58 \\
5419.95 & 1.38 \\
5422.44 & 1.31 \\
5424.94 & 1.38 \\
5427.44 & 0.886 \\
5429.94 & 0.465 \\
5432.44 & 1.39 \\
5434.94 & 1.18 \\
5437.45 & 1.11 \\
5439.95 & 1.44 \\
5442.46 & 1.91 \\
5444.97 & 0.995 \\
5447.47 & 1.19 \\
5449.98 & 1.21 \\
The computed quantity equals 2.0 angstrom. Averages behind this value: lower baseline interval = 1.46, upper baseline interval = 1.41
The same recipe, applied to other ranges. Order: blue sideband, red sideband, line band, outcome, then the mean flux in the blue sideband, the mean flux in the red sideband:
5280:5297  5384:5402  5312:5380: -3.74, 1.27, 1.26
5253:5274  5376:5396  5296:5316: -1.92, 1.15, 1.29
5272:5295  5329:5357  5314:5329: -0.58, 1.22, 1.2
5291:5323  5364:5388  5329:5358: 4.39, 1.3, 1.54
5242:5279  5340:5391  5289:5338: -0.92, 1.18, 1.35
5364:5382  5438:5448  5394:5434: 5.78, 1.58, 1.38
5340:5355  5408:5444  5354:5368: -2.36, 1.1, 1.28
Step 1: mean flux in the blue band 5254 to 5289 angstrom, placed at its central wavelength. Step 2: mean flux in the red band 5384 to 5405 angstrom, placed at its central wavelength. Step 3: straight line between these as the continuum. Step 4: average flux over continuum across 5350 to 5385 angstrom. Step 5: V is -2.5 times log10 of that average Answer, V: -0.15 mag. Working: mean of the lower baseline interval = 1.17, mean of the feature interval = 1.42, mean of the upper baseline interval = 1.24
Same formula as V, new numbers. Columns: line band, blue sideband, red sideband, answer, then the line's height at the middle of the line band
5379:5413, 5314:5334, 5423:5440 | -0.12 mag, 1.15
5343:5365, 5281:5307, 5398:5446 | 0.07 mag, 1.27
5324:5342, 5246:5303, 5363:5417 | 0.00 mag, 1.3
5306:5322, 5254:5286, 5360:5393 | -0.03 mag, 1.28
